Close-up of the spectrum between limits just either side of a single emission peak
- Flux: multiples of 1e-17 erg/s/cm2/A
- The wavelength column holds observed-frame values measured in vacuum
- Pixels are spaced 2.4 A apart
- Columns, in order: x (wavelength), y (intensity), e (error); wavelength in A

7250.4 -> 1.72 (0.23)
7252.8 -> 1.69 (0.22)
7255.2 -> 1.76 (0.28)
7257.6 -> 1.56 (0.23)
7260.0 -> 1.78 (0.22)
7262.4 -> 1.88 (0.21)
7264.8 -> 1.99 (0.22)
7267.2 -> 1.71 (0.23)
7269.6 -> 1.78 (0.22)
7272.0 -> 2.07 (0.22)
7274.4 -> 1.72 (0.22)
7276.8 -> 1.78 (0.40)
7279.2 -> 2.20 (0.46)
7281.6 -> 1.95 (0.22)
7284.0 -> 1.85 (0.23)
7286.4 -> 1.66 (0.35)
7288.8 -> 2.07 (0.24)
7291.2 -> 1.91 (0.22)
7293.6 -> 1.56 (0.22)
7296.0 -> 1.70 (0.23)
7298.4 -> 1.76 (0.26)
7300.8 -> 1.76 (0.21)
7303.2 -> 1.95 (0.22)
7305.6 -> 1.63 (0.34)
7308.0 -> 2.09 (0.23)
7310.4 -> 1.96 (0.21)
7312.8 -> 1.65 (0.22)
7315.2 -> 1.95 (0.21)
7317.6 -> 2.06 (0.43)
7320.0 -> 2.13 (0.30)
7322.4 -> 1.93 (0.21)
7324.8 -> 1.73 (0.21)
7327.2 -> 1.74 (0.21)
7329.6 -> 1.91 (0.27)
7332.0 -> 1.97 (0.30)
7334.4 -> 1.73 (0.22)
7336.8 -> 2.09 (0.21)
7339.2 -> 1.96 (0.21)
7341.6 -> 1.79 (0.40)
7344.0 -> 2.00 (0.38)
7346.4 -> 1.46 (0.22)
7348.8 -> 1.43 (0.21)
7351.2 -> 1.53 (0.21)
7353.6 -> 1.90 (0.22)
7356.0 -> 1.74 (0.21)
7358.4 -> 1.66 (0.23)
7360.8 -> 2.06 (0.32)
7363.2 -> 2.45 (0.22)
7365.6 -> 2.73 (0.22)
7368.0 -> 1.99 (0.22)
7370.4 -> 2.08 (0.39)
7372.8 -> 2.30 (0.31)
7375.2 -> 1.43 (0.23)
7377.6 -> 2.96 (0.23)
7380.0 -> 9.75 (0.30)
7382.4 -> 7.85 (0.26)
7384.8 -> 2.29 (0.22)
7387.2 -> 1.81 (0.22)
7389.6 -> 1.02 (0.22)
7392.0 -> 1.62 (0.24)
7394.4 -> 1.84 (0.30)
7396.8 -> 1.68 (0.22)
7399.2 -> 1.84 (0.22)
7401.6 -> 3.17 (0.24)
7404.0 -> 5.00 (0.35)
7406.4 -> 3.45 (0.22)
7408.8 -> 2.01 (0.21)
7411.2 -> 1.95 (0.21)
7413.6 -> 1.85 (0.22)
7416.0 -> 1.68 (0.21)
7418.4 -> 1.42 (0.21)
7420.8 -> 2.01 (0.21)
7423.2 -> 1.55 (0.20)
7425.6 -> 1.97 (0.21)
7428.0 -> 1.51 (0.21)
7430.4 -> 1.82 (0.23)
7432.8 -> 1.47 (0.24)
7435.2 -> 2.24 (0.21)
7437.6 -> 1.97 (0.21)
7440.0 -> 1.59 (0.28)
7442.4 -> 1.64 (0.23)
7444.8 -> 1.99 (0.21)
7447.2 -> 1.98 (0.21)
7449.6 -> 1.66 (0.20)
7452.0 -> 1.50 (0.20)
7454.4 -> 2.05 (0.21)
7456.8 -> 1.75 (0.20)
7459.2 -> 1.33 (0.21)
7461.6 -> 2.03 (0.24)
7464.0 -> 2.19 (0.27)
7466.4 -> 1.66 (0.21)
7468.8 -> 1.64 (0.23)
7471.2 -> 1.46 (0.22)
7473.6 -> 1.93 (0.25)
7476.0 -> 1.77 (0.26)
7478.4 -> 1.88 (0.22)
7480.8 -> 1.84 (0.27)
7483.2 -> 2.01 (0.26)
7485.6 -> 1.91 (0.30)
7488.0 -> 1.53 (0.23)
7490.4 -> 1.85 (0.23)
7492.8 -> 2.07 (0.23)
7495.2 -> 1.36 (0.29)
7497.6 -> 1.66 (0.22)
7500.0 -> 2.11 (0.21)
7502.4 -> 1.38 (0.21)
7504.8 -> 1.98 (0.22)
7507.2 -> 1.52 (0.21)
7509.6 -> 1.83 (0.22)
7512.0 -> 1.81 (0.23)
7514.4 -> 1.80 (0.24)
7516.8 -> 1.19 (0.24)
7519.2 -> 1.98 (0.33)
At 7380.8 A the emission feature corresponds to H-alpha 6563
